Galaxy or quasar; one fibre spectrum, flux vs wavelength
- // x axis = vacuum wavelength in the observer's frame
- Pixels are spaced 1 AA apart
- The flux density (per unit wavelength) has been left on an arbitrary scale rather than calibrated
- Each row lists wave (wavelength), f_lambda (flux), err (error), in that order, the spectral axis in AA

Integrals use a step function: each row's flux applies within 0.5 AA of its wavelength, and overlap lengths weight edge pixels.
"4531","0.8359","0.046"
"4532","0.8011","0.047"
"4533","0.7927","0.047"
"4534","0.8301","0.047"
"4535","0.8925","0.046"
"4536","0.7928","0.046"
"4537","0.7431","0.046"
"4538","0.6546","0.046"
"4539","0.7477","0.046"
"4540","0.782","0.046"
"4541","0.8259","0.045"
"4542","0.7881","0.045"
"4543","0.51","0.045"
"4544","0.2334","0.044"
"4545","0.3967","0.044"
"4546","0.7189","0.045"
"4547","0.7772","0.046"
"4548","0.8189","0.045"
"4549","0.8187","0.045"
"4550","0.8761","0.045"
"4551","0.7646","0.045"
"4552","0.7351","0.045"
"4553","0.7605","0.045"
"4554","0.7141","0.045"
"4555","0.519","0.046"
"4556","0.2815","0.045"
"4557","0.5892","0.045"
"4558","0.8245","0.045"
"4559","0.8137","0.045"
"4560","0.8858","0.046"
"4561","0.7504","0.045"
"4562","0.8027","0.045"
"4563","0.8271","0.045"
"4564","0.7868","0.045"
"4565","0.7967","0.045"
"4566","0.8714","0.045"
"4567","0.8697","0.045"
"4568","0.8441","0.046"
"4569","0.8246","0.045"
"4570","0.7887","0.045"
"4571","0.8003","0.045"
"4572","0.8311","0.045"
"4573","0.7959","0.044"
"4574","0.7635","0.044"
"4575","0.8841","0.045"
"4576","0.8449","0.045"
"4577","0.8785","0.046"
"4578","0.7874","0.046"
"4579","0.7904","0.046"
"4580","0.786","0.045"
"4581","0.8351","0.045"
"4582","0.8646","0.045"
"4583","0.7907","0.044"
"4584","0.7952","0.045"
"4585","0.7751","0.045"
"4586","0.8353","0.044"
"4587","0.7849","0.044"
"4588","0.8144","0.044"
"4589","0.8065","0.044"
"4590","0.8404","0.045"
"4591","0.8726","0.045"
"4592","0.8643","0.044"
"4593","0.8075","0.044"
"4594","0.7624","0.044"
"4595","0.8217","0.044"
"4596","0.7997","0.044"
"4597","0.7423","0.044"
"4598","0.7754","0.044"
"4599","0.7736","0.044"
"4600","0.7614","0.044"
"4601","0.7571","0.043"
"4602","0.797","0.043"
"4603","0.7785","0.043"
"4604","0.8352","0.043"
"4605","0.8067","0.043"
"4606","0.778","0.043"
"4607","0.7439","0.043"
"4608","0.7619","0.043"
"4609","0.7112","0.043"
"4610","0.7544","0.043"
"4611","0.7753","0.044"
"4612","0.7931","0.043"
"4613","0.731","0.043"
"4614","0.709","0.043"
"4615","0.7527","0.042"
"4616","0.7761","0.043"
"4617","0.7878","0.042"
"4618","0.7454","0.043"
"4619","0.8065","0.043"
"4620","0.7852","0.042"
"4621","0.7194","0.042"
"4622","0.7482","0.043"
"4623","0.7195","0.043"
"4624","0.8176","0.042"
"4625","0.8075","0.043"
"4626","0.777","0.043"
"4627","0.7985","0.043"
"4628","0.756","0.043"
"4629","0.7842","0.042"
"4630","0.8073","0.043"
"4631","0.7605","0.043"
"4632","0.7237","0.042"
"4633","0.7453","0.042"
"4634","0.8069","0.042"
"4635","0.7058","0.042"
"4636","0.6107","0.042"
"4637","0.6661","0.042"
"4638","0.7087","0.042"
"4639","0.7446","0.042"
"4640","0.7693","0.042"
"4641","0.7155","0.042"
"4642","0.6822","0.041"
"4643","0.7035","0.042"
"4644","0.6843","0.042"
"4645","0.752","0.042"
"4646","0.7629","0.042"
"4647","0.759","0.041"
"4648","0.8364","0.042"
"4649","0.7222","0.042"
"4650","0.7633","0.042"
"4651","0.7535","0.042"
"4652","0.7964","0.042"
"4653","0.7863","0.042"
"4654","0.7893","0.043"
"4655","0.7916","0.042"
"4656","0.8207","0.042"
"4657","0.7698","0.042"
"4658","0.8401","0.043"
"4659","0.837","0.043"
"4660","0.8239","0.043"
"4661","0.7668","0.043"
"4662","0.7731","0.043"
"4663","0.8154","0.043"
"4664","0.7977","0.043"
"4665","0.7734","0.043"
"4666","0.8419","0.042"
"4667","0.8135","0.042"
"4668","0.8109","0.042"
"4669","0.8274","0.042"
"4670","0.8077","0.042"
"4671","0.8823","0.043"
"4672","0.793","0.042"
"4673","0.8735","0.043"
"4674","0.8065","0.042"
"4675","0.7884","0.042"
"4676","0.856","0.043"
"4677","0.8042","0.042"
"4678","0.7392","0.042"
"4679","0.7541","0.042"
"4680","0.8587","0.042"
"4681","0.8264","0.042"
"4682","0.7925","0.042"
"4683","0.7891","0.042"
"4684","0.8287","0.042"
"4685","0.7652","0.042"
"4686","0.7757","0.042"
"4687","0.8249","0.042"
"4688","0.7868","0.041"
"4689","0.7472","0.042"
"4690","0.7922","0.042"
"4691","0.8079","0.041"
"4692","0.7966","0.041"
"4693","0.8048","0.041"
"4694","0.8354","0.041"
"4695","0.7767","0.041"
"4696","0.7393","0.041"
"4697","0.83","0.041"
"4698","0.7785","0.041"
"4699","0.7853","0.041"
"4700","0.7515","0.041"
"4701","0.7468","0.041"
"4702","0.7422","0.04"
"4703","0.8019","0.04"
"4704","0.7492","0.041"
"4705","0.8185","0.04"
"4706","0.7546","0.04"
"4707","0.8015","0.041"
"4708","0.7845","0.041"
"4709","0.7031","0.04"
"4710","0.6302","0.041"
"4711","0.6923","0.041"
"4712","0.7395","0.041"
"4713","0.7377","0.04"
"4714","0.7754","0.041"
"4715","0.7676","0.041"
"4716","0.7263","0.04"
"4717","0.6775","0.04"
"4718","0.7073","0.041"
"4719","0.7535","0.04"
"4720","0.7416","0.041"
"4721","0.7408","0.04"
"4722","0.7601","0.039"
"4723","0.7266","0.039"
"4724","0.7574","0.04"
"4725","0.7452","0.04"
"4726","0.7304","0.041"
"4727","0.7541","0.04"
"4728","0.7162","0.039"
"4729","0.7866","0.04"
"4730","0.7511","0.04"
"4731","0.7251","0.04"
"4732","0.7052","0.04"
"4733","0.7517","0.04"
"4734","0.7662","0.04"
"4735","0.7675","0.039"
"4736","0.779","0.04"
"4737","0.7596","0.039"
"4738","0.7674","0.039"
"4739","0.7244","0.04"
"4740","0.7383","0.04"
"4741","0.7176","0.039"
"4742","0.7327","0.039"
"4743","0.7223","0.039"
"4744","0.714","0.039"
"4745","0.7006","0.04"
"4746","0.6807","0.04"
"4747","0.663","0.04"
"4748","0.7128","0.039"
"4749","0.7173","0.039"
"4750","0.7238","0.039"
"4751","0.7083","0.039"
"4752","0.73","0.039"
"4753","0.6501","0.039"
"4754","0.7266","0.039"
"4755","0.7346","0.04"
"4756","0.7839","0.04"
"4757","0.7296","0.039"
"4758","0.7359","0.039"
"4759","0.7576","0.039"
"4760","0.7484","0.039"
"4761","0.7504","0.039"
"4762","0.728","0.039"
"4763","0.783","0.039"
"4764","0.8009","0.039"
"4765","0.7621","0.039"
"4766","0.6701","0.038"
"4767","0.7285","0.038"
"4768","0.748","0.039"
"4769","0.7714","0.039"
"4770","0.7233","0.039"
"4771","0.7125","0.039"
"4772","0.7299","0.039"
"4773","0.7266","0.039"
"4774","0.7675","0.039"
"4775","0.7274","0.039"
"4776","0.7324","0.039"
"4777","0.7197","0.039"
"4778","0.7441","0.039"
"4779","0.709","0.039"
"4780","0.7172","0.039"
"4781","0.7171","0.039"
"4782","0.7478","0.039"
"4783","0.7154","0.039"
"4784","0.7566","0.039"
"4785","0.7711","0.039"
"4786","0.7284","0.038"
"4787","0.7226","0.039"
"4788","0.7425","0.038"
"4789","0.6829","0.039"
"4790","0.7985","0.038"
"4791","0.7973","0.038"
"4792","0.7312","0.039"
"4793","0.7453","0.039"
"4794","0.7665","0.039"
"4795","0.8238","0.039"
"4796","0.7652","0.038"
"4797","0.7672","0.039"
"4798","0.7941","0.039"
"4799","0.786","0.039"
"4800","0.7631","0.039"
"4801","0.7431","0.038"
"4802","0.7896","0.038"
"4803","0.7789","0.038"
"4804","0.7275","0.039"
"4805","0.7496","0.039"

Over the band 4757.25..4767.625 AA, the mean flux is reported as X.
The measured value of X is 0.746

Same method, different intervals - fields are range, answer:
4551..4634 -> 0.78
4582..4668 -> 0.774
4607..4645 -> 0.747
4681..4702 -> 0.788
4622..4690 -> 0.779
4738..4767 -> 0.727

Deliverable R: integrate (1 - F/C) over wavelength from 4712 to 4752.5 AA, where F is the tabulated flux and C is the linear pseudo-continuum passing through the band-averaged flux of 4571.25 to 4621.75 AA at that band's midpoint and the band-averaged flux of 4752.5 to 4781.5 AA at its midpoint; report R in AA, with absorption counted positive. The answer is 0.7 AA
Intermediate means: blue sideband 0.792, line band 0.734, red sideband 0.736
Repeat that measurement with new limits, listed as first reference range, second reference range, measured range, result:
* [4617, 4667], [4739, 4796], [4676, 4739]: -1.2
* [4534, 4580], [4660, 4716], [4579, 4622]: -1.2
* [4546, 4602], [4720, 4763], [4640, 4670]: -0.7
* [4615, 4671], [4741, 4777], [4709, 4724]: 0.3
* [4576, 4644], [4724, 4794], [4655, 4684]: -2.0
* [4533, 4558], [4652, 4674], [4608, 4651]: 1.5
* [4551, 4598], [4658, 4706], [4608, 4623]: 0.7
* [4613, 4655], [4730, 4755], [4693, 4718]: -0.7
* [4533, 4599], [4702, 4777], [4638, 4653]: 0.2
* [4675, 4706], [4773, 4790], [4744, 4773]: 0.7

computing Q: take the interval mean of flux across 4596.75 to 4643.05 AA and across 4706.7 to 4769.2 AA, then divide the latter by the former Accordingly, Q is 1.0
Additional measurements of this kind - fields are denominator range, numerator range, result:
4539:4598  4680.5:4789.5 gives 0.97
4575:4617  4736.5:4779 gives 0.92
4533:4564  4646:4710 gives 1.10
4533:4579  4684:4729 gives 1.01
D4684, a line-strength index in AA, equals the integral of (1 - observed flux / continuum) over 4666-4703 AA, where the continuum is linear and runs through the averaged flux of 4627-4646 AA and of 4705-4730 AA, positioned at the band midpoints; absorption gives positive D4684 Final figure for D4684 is -3.1 AA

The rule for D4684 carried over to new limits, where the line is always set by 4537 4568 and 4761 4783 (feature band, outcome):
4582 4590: -0.9 AA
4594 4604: -0.8 AA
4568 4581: -1.7 AA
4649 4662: -1.1 AA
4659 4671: -1.3 AA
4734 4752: 0.2 AA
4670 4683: -1.5 AA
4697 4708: -0.7 AA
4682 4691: -0.7 AA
